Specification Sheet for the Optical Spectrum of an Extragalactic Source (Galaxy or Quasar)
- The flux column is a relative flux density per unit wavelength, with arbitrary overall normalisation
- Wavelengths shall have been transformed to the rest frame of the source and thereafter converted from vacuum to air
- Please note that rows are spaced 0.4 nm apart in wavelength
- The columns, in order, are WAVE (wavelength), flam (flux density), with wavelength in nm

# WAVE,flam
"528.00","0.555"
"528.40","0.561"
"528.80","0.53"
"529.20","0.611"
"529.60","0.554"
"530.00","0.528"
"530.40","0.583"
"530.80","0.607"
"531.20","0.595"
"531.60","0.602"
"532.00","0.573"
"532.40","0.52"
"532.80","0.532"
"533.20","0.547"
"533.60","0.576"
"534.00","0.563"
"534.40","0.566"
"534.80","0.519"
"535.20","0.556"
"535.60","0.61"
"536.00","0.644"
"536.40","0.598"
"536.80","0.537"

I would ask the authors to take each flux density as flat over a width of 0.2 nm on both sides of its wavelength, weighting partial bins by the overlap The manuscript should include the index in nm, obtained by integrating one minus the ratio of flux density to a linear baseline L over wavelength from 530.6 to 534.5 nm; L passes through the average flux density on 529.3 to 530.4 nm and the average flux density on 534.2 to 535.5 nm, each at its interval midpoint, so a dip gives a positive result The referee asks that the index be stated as -0.10 nm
